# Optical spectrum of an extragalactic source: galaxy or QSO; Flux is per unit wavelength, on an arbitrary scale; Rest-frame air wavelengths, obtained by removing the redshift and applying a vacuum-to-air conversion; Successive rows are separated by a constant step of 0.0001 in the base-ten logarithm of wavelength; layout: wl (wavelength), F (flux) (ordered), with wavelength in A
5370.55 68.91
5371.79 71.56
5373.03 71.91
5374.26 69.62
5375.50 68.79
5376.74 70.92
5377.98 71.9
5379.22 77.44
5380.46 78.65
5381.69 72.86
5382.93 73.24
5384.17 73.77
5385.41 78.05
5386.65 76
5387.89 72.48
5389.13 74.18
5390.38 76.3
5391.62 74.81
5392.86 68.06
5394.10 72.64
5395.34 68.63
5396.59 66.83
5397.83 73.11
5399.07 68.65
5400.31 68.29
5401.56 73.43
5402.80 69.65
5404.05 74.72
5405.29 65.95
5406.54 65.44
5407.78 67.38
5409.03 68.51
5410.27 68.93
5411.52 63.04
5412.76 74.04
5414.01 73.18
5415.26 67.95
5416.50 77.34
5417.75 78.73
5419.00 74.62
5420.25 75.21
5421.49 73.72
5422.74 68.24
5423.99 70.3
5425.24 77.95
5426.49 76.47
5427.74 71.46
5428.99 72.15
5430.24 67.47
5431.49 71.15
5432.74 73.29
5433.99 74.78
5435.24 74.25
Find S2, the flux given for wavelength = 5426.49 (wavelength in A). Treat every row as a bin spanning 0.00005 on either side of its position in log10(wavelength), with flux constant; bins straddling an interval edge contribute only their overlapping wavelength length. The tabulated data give 76.47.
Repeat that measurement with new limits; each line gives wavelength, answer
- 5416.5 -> 77.34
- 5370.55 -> 68.91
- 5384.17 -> 73.77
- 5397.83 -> 73.11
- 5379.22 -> 77.44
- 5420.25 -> 75.21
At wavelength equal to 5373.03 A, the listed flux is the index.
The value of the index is 71.91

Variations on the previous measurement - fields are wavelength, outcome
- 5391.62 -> 74.81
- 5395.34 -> 68.63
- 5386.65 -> 76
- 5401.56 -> 73.43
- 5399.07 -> 68.65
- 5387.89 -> 72.48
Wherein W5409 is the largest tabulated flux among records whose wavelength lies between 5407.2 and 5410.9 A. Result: 68.93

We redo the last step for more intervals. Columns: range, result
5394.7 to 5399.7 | 73.11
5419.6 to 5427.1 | 77.95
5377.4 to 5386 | 78.65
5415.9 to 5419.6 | 78.73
